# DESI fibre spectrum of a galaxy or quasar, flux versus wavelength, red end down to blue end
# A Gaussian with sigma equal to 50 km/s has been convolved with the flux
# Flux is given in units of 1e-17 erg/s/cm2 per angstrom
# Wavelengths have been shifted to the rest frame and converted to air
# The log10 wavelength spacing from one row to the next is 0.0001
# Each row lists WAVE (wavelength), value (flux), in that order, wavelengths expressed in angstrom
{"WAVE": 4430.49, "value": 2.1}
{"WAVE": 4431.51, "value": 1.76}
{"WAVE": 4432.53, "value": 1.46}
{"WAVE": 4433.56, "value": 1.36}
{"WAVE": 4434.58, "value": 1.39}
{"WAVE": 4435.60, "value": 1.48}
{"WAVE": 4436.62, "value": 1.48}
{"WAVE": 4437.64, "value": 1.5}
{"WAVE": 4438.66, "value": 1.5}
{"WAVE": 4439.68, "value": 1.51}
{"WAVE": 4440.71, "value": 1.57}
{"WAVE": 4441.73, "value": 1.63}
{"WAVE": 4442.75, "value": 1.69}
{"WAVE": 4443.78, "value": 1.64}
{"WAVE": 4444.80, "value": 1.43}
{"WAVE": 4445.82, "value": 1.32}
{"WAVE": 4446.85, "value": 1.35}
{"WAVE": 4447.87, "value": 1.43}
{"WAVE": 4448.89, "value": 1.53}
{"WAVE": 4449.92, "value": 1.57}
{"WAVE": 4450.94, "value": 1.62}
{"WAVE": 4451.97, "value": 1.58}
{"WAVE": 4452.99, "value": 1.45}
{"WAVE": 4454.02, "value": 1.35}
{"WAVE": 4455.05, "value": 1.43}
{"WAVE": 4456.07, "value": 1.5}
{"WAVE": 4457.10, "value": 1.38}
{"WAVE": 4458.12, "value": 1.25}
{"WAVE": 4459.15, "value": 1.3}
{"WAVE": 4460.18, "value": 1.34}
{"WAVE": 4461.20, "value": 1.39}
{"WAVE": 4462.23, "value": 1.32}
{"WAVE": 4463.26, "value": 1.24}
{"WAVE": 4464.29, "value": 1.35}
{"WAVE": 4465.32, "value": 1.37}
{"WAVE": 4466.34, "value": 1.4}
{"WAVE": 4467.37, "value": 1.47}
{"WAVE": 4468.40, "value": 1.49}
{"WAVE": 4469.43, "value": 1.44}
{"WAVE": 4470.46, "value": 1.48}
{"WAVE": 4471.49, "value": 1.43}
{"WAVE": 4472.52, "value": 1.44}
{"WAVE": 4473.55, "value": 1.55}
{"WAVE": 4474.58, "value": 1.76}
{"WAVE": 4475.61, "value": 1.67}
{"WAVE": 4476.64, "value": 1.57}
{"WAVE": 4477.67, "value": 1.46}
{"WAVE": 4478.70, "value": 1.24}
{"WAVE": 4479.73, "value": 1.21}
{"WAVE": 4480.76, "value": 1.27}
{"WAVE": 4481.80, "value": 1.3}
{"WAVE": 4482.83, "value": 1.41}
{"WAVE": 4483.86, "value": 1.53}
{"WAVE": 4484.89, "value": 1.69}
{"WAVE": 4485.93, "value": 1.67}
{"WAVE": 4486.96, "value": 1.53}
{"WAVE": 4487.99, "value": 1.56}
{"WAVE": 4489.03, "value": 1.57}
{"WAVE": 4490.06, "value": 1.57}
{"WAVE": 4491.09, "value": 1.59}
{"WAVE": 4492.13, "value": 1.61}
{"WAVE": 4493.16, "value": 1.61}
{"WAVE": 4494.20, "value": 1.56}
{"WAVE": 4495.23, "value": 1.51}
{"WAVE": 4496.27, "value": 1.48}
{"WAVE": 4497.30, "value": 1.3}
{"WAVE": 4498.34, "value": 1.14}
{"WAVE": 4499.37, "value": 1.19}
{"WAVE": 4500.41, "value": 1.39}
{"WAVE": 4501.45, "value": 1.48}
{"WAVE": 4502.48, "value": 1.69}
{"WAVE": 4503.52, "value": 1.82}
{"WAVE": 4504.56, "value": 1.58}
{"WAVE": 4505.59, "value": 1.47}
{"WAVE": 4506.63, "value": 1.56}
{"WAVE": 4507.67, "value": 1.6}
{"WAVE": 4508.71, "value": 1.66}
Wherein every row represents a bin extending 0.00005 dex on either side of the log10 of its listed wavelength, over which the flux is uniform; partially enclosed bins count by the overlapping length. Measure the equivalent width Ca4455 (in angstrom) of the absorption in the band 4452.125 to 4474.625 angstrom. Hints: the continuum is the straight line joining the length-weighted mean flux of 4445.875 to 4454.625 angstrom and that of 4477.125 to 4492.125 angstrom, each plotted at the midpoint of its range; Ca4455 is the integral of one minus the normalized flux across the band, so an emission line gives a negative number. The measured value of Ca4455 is 1.0 angstrom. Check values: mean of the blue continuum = 1.47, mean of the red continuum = 1.48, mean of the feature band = 1.41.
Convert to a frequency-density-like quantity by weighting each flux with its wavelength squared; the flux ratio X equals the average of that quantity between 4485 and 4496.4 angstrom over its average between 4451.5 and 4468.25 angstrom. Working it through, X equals 1.2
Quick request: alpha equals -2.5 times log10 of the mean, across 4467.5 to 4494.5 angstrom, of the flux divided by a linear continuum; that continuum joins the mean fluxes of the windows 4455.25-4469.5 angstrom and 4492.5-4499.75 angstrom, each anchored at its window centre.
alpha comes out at -0.09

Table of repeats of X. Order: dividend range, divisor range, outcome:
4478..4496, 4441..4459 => 1.03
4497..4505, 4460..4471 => 1.06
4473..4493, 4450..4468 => 1.09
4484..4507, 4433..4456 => 1.05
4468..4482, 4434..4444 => 0.96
